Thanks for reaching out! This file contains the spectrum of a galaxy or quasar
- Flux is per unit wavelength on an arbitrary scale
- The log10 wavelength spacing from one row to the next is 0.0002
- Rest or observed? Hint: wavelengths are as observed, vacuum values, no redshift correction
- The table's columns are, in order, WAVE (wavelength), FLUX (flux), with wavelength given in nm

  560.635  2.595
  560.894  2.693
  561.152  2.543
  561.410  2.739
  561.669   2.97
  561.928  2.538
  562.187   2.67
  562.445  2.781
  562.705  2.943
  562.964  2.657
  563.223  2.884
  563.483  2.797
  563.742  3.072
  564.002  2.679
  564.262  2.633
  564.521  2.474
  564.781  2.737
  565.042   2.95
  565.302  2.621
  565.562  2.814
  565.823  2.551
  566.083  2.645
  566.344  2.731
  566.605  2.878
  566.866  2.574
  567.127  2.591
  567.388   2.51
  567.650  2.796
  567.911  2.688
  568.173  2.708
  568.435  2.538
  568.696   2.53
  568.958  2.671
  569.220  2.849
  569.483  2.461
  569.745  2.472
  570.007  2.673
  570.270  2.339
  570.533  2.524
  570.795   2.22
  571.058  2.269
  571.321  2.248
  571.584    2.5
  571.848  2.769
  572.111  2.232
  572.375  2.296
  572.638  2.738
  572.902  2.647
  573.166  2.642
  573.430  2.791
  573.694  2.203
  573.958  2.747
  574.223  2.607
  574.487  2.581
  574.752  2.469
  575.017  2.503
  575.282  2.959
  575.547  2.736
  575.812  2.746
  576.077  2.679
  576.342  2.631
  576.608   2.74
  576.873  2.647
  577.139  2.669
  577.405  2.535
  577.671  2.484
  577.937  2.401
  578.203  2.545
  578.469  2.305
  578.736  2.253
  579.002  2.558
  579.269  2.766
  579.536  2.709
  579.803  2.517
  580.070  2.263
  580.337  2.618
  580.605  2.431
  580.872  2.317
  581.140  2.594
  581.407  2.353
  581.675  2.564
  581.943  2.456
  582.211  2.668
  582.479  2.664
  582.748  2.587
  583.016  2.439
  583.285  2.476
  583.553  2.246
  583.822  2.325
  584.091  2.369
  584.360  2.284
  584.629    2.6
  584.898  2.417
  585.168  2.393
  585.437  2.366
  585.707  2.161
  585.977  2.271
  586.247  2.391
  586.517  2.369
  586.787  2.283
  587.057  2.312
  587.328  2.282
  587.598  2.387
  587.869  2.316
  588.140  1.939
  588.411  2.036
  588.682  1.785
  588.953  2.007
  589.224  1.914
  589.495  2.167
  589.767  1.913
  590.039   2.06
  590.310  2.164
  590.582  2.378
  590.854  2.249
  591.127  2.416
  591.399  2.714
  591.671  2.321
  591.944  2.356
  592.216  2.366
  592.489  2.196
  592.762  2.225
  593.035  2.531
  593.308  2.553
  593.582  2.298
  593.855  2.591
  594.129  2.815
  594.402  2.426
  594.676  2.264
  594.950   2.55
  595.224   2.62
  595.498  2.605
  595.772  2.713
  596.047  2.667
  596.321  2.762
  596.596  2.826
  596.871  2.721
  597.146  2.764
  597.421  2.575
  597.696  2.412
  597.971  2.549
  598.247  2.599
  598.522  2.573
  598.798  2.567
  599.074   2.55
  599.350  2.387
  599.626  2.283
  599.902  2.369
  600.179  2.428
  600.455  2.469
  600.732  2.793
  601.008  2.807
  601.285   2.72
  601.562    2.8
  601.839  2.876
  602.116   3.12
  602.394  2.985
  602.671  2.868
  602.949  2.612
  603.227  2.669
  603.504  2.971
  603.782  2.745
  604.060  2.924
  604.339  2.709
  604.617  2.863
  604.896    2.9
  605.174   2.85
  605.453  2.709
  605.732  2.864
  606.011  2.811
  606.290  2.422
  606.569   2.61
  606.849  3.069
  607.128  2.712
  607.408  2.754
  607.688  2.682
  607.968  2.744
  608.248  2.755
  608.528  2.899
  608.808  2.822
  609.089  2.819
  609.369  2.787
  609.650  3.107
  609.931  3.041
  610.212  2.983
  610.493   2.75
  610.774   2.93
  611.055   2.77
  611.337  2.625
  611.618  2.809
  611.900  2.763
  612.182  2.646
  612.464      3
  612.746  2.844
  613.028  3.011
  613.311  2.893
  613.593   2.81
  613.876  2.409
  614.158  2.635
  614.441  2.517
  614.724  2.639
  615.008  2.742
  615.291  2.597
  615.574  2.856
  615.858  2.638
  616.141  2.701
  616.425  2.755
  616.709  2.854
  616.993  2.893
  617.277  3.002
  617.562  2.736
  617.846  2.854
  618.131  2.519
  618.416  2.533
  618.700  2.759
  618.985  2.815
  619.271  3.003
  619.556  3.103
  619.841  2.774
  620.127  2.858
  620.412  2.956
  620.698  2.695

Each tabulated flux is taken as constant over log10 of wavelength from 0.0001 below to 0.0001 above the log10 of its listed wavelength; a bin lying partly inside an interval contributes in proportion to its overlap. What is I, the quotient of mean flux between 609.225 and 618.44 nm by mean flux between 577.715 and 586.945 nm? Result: 1.1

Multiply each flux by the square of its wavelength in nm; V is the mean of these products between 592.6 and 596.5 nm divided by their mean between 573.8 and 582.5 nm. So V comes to 1.05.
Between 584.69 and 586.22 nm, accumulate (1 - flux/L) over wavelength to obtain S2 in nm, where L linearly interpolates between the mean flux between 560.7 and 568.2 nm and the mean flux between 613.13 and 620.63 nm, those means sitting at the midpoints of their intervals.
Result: 0.22 nm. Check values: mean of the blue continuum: 2.72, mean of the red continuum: 2.76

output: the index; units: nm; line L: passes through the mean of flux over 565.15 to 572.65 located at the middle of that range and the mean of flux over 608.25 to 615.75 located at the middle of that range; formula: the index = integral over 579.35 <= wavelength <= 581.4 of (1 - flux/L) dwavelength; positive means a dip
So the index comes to 0.11 nm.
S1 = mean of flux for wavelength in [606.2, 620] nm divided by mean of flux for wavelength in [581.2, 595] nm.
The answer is 1.19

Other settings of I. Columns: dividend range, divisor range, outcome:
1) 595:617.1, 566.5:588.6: 1.10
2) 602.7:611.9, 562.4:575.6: 1.07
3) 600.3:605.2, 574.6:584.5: 1.11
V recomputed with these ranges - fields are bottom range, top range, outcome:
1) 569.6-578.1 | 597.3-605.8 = 1.16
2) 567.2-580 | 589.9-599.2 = 1.05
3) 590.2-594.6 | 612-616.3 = 1.22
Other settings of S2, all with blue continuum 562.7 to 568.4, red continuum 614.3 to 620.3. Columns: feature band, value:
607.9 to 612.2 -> -0.11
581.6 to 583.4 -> 0.12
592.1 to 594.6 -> 0.28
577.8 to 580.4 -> 0.23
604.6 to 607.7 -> -0.01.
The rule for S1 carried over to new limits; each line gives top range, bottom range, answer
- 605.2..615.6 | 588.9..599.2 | 1.13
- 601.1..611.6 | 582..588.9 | 1.21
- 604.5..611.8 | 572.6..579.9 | 1.08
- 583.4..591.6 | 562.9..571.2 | 0.85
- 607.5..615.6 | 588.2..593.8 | 1.25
